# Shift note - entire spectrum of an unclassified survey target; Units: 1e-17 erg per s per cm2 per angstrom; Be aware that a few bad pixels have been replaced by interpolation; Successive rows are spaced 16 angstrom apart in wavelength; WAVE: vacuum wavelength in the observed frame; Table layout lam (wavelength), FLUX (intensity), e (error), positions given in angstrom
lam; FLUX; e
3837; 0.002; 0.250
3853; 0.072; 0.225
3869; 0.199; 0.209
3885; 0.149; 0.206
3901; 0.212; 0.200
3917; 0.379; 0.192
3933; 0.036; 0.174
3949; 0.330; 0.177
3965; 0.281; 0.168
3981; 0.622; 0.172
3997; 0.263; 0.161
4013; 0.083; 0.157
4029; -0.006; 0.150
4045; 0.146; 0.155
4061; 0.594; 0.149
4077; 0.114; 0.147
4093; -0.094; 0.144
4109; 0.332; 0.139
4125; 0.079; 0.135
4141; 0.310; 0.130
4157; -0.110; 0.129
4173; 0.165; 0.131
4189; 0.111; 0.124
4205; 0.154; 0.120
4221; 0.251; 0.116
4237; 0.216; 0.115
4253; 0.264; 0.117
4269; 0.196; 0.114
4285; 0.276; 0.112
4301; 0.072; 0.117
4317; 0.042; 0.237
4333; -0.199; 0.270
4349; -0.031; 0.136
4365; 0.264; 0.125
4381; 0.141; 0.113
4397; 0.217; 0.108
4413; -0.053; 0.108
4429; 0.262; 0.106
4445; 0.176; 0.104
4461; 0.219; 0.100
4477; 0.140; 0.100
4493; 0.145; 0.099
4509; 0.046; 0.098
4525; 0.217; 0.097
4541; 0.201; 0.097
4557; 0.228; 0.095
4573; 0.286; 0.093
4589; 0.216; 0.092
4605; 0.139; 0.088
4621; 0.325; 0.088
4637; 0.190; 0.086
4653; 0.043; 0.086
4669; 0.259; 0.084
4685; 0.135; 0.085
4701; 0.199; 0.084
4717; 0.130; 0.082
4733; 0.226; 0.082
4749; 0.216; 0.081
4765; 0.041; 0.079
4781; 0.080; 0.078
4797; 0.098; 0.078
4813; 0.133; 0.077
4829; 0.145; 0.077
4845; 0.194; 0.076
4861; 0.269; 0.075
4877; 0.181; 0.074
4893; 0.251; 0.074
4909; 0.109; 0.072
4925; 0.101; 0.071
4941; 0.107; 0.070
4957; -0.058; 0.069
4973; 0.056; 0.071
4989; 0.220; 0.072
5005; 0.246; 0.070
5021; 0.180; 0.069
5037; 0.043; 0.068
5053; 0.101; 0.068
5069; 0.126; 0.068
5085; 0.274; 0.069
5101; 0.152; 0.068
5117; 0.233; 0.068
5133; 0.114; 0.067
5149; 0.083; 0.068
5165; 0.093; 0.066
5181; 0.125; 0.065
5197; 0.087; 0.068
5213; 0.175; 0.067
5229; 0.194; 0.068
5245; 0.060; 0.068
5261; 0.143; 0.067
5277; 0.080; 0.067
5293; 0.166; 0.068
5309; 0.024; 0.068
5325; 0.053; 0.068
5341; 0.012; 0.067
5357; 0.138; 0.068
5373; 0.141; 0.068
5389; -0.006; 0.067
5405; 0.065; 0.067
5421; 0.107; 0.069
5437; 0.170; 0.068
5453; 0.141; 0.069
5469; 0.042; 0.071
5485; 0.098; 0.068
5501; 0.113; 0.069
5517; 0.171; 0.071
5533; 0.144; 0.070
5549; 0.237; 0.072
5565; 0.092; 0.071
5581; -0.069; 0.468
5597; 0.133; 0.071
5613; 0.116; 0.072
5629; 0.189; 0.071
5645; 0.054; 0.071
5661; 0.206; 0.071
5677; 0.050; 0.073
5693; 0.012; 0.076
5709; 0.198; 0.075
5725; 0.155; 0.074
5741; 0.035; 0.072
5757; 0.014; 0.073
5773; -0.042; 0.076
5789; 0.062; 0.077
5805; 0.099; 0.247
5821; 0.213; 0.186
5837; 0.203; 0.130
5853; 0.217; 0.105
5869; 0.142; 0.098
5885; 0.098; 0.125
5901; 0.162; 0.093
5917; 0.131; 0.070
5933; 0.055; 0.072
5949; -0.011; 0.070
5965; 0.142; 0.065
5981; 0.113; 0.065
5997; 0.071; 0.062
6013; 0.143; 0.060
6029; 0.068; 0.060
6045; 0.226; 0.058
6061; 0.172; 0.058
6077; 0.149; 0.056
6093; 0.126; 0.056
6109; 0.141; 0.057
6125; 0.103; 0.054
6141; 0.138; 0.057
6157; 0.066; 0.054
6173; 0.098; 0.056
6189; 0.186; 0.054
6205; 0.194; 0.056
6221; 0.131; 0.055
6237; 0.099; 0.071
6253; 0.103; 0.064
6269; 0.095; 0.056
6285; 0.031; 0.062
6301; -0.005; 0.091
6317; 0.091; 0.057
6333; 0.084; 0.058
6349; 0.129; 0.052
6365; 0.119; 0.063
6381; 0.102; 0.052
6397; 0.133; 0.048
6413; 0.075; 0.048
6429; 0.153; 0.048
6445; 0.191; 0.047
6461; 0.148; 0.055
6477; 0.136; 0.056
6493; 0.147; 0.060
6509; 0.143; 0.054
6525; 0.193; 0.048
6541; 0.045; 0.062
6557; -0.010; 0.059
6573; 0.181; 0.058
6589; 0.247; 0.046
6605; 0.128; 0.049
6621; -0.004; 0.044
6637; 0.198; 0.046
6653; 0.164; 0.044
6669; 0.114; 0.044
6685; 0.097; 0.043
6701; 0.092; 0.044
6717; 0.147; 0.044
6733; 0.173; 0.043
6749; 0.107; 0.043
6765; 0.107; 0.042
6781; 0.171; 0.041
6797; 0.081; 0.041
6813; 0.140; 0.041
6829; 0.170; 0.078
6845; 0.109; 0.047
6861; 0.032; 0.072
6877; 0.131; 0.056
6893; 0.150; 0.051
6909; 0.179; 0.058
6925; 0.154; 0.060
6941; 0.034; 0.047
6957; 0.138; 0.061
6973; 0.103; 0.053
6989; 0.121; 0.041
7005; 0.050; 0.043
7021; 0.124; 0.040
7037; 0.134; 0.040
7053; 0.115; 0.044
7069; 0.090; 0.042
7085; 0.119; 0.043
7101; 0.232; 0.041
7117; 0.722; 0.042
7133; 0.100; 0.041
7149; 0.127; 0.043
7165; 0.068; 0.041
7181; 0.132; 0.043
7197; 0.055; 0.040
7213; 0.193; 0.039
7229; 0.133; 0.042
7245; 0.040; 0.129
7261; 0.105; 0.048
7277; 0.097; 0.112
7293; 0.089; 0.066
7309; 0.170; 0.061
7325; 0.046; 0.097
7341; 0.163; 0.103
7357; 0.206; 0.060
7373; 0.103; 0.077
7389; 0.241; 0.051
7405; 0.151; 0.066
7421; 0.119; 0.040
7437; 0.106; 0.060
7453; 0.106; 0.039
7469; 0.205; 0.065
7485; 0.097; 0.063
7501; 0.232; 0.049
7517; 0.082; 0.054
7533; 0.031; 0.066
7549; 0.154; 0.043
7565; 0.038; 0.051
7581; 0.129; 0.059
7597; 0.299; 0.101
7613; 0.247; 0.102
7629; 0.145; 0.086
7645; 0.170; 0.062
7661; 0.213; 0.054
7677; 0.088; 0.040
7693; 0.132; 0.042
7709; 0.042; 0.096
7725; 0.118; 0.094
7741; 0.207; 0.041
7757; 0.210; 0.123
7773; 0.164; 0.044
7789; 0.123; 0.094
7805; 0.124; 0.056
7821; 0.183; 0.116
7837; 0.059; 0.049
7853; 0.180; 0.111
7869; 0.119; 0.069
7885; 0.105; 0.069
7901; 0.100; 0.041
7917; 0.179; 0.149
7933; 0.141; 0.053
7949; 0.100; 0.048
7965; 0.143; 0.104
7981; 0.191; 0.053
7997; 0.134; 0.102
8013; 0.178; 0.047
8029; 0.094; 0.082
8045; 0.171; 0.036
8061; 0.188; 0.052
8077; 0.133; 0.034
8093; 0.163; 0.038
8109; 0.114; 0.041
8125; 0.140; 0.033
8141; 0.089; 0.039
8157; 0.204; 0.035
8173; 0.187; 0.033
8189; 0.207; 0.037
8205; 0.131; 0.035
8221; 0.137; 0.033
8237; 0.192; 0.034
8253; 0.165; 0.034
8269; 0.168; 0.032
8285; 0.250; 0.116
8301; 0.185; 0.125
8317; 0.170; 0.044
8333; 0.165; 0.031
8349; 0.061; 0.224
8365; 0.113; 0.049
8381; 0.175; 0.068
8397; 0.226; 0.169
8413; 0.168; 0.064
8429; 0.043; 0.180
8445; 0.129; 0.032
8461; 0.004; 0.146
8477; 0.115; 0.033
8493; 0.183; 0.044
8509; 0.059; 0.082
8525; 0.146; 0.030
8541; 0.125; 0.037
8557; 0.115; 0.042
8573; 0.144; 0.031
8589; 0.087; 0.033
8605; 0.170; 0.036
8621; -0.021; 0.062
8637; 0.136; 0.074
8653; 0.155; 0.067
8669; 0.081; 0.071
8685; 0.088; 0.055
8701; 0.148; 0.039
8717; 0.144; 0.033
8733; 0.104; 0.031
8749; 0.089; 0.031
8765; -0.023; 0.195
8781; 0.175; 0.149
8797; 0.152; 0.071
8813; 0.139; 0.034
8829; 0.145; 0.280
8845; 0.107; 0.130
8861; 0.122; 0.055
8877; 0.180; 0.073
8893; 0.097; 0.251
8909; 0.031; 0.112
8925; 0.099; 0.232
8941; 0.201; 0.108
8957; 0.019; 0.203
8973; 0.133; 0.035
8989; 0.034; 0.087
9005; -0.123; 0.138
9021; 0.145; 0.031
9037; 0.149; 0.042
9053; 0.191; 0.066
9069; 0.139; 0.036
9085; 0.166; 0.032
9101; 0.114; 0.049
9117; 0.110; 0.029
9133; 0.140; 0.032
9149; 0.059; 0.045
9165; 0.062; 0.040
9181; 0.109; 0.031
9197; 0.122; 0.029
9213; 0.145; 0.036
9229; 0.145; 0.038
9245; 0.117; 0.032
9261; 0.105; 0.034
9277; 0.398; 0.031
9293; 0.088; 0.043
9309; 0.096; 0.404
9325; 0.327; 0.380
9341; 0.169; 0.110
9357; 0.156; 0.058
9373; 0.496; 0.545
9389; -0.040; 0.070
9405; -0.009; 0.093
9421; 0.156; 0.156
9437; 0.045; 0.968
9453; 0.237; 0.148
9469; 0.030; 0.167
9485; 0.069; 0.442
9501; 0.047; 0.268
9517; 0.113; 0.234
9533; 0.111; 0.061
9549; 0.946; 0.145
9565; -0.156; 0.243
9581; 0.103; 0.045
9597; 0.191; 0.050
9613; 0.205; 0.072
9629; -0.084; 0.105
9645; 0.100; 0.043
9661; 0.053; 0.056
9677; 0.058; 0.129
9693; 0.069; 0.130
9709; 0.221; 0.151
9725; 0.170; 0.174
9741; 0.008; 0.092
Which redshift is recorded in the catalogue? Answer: 0.908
